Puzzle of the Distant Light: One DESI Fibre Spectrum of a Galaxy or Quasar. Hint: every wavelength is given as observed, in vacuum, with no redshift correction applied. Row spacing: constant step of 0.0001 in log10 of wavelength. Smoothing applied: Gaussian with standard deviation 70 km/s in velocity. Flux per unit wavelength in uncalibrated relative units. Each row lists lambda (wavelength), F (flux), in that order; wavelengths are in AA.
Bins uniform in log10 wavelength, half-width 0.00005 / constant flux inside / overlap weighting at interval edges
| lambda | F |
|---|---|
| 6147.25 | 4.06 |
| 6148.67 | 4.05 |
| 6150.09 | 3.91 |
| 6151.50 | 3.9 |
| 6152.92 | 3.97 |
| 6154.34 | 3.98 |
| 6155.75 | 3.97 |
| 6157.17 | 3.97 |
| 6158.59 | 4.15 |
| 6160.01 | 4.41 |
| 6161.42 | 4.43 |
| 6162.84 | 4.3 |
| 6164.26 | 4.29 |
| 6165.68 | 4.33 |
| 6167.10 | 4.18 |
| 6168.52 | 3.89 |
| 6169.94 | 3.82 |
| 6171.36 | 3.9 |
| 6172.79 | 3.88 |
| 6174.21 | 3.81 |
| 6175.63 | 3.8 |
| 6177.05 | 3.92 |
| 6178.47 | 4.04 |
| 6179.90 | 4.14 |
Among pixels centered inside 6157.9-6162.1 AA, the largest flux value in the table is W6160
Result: 4.43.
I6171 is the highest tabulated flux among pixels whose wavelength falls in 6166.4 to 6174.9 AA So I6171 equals 4.18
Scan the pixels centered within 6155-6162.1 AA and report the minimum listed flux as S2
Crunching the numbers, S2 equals 3.97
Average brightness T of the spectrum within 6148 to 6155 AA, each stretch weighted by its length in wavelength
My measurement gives 3.96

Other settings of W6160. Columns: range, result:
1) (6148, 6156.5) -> 4.05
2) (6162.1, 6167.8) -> 4.33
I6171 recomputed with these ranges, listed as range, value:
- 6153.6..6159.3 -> 4.15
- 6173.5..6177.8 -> 3.92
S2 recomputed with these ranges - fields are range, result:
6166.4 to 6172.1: 3.82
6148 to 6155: 3.9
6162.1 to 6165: 4.29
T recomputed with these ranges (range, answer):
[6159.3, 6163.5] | 4.39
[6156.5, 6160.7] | 4.17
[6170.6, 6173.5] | 3.88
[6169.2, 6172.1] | 3.85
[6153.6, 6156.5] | 3.98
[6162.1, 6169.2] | 4.2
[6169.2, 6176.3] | 3.84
